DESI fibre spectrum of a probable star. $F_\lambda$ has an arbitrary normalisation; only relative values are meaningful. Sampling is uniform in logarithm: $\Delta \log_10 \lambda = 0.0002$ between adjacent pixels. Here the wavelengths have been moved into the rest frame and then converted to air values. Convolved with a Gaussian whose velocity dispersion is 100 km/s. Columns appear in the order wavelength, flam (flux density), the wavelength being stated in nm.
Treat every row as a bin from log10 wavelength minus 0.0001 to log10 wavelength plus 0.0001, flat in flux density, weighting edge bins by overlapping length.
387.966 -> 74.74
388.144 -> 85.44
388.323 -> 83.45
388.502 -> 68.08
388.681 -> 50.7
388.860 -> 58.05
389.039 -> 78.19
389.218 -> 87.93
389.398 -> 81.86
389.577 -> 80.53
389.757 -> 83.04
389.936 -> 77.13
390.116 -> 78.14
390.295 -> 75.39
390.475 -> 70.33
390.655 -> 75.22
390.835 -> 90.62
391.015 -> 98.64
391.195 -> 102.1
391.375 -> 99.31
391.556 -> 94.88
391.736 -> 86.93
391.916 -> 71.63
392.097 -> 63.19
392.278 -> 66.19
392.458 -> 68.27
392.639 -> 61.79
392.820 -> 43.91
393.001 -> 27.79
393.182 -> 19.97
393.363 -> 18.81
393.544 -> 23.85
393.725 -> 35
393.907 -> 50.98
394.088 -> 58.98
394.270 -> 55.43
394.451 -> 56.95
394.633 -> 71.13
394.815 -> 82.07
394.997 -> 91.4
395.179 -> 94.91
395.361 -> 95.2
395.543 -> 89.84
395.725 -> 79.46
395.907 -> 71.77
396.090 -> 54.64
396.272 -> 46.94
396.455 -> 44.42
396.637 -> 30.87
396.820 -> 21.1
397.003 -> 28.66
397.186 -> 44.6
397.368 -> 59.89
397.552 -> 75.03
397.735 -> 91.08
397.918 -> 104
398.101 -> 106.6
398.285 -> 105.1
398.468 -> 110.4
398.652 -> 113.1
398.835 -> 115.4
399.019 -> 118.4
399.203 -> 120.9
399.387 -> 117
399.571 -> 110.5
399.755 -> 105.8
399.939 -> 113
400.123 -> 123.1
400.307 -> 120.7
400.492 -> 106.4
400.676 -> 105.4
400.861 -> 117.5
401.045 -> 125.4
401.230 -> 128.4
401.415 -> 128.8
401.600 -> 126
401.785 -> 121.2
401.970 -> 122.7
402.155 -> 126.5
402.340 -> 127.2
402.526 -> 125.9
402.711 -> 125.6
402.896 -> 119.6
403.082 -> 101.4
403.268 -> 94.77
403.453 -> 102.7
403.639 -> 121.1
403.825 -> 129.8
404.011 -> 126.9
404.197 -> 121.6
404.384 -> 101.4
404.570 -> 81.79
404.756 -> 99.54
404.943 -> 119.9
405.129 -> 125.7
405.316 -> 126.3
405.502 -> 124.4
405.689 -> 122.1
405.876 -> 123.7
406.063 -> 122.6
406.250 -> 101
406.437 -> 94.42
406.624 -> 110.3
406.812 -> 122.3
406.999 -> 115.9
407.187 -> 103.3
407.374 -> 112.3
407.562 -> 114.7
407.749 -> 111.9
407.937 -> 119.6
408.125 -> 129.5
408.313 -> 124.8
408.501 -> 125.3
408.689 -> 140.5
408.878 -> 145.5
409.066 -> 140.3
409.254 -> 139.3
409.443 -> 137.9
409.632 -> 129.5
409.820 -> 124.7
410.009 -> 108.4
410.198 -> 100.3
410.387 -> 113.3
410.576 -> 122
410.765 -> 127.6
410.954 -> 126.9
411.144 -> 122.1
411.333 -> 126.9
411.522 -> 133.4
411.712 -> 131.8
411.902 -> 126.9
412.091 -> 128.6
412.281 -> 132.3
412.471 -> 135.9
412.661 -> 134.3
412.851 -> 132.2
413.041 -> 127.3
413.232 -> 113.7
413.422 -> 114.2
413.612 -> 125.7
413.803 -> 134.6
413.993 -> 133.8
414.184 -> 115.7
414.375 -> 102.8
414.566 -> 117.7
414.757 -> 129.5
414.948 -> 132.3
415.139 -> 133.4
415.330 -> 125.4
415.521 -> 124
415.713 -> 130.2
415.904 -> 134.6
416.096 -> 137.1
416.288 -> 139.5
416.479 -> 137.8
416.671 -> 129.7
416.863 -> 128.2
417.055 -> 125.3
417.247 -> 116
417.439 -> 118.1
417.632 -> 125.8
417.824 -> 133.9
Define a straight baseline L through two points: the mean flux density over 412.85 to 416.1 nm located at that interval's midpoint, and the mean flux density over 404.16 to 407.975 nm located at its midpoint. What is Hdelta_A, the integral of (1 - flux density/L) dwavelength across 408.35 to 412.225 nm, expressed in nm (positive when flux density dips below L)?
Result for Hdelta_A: -0.28 nm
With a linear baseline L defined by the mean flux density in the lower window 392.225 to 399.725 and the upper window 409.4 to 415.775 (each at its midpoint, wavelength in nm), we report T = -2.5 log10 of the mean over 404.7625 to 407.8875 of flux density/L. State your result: -0.11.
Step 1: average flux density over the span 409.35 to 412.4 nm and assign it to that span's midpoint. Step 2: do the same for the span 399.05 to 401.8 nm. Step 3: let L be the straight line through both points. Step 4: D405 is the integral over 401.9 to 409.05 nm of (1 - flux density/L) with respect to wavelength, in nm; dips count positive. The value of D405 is 0.20 nm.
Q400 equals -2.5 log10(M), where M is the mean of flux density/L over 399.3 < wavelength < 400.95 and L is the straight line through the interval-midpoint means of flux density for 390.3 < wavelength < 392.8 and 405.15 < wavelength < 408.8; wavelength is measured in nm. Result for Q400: -0.12 mag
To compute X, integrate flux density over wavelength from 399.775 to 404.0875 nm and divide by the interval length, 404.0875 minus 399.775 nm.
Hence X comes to 119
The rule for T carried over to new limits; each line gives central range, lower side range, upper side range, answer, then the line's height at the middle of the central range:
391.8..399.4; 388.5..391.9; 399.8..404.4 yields 0.398 mag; 98.1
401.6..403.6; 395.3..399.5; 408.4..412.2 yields -0.183 mag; 99.3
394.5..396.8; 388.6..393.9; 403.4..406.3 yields 0.193 mag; 83.3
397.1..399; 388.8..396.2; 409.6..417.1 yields -0.102 mag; 85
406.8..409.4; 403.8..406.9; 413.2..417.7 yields -0.065 mag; 118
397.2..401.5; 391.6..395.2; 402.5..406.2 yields -0.212 mag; 88.9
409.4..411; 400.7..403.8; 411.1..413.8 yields 0.049 mag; 126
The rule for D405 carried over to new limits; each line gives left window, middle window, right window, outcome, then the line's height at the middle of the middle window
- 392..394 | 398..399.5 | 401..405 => -0.478 nm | 85.9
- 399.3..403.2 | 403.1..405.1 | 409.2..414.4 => 0.173 nm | 121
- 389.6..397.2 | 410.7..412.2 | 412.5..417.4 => -0.144 nm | 117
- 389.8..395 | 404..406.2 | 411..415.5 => -0.275 nm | 103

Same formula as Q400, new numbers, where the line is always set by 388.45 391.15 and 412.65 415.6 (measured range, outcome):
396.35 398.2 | 0.46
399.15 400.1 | -0.18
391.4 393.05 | 0.21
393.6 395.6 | 0.24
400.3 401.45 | -0.19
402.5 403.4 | -0.09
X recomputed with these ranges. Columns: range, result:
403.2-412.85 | 121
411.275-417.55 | 128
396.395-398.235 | 61.9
